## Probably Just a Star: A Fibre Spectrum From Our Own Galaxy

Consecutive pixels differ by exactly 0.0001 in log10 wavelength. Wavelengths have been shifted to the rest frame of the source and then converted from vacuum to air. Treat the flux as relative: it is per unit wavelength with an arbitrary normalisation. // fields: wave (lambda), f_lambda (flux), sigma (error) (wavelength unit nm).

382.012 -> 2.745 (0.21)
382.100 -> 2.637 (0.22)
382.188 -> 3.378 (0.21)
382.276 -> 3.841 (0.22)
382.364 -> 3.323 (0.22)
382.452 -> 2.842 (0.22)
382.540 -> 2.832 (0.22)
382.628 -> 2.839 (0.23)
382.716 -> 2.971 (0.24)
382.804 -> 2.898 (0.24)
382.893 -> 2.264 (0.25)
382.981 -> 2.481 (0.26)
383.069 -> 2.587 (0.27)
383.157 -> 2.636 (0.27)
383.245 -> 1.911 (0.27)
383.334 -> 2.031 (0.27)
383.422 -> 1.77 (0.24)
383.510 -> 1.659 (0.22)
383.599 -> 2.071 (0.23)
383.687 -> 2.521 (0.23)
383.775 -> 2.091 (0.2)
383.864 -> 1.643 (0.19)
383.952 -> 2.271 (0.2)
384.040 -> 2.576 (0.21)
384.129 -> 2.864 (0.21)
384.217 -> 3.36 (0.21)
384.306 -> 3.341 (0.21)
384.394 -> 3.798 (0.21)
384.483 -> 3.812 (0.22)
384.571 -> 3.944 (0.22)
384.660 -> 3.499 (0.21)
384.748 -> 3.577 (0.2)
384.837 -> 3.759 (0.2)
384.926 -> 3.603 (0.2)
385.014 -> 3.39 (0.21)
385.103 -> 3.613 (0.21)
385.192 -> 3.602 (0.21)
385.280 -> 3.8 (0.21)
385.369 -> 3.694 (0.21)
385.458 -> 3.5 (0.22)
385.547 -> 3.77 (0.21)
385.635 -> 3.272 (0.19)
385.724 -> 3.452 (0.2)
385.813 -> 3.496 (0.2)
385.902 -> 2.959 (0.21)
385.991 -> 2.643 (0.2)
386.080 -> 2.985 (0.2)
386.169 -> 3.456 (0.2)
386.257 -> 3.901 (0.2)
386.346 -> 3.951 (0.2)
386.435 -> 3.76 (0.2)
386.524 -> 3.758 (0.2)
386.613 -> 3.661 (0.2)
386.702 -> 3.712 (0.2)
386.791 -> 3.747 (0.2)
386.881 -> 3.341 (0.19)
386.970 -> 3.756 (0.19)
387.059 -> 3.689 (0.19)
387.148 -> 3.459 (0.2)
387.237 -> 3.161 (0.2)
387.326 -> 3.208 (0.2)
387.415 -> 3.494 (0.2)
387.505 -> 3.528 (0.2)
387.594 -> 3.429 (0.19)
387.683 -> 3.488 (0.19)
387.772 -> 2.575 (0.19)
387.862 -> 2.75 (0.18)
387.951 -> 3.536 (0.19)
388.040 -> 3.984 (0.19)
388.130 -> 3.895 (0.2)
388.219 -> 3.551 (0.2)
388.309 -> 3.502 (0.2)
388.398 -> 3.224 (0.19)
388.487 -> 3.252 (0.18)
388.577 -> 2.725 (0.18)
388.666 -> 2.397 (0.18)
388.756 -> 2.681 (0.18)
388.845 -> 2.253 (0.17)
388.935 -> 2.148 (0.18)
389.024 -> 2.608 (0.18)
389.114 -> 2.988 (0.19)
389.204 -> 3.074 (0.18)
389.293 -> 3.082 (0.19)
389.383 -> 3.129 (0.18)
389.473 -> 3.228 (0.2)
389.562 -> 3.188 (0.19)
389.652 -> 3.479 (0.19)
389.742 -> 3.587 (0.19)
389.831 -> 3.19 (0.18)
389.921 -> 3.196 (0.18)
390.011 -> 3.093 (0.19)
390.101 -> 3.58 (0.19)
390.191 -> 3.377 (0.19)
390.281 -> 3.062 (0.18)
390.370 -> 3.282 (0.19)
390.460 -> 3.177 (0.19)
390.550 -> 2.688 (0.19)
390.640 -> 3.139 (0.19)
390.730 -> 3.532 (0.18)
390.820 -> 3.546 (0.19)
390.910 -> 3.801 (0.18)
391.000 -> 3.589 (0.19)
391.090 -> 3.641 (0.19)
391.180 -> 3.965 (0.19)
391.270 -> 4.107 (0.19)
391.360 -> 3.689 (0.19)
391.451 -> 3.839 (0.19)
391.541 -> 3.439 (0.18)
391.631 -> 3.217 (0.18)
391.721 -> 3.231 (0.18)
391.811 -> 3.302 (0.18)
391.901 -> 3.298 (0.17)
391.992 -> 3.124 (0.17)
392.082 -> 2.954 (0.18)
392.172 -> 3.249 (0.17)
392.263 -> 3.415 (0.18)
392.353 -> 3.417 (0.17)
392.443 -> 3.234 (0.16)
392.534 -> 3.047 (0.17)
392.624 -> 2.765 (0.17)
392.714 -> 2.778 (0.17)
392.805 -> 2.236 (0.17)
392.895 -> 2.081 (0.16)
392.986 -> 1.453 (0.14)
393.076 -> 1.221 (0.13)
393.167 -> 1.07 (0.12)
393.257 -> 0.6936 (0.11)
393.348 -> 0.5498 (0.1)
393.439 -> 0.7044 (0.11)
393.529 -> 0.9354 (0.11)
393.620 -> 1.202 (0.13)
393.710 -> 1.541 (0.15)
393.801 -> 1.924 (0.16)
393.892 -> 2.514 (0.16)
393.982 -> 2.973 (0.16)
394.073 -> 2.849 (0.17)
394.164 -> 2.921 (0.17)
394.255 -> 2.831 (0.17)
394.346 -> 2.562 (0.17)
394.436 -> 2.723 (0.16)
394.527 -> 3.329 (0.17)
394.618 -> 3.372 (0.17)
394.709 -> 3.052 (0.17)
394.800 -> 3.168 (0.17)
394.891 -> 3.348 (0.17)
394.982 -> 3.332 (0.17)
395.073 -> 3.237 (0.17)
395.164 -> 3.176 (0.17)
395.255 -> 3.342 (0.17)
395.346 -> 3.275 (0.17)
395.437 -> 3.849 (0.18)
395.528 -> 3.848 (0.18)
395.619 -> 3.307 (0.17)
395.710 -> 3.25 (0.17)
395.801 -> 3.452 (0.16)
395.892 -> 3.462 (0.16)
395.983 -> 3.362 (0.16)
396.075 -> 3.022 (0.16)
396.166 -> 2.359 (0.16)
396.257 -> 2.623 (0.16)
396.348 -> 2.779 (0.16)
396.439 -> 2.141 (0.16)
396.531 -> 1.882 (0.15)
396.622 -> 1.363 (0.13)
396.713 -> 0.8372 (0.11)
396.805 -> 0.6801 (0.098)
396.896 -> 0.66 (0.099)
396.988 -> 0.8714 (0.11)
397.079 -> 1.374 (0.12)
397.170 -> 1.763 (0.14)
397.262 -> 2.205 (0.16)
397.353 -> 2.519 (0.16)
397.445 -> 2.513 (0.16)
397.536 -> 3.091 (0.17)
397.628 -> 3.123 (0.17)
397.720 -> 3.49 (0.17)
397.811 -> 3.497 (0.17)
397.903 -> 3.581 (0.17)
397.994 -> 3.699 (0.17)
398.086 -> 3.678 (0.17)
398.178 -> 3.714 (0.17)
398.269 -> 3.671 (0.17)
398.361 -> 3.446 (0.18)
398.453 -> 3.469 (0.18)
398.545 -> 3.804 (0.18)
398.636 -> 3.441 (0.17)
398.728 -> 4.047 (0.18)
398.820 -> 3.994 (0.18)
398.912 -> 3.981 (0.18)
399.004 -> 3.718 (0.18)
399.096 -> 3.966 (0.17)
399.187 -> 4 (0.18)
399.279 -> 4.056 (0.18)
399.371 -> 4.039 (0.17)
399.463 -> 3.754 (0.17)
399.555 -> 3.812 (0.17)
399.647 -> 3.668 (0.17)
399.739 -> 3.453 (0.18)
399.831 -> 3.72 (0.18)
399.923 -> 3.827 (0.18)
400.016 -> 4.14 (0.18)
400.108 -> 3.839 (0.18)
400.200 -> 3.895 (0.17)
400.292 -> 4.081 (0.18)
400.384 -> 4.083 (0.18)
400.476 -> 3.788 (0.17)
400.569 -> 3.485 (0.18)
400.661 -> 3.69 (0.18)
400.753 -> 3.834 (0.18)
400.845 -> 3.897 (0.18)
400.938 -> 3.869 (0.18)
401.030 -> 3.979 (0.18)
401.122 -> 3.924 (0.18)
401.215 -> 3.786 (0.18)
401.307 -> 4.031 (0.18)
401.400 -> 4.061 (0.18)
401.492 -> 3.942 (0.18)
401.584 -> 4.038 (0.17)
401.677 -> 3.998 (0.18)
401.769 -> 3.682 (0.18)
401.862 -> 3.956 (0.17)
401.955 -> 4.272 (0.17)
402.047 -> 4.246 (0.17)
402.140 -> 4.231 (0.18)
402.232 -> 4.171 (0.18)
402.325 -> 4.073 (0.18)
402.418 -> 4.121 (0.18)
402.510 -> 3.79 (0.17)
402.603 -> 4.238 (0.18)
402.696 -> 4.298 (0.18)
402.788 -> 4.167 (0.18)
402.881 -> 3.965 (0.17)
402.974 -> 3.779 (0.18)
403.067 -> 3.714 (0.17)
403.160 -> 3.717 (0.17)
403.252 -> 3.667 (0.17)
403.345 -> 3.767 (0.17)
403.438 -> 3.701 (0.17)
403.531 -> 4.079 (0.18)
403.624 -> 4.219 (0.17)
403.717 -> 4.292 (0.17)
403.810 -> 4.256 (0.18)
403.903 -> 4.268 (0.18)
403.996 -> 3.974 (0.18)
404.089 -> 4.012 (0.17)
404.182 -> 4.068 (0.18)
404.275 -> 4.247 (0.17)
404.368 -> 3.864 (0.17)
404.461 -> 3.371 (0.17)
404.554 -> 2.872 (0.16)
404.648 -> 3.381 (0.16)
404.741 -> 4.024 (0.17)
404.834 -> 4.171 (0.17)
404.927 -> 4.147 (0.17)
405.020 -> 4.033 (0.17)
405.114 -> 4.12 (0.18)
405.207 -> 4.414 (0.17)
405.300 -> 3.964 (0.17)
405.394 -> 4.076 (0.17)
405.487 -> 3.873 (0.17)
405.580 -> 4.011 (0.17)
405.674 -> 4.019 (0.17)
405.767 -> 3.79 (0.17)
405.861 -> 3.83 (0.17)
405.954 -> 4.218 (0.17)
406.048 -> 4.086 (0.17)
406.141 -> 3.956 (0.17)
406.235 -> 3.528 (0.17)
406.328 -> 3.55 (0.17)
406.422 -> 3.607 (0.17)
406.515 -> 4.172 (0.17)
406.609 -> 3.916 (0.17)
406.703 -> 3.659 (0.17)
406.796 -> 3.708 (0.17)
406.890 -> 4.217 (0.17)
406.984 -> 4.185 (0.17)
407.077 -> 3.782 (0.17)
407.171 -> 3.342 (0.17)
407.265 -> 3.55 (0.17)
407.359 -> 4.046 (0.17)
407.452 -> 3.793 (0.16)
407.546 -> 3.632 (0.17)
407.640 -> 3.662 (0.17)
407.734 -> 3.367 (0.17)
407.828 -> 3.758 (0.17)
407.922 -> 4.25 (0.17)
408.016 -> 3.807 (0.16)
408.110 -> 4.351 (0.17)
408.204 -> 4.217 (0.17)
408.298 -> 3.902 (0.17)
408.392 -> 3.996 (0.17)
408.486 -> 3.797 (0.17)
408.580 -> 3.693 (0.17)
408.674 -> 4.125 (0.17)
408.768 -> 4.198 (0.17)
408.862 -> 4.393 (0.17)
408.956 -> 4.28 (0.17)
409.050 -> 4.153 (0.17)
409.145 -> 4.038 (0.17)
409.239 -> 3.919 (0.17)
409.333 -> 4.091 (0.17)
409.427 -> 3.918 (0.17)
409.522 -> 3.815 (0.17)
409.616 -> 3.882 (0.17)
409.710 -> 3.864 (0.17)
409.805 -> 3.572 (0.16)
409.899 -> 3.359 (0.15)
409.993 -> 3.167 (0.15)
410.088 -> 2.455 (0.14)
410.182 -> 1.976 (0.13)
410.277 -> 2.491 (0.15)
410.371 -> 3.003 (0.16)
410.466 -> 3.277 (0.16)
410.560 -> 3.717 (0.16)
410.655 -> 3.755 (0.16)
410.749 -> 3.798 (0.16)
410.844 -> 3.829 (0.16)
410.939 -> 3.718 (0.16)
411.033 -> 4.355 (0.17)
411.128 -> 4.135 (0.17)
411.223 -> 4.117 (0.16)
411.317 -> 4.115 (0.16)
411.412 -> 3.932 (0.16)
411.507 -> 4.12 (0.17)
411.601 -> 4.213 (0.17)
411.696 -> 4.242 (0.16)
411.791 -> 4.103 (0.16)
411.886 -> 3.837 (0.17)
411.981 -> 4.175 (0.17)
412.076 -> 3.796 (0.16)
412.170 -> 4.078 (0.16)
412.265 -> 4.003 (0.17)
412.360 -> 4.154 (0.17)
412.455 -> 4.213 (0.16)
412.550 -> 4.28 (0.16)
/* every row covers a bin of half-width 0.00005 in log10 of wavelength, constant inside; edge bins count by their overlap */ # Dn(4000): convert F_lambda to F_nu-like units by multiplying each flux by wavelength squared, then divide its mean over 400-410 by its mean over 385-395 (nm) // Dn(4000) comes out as 1.38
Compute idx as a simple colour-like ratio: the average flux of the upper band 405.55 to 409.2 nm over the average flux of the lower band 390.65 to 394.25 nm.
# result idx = 1.5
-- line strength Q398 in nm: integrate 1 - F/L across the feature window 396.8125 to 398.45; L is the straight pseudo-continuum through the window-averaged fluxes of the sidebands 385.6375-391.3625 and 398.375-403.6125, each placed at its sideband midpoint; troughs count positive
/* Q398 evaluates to 0.447 nm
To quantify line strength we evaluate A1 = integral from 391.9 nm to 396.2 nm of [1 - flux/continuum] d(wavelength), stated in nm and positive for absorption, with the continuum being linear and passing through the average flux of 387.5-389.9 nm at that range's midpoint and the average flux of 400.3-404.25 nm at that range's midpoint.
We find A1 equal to 0.98 nm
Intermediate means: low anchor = 3.12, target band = 2.68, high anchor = 3.98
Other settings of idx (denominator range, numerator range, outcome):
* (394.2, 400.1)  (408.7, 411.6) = 1.20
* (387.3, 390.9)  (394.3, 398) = 0.86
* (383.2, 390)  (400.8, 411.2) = 1.21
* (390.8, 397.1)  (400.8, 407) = 1.48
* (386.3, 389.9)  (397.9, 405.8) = 1.19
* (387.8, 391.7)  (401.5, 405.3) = 1.22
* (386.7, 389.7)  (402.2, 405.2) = 1.24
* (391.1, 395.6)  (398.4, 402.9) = 1.42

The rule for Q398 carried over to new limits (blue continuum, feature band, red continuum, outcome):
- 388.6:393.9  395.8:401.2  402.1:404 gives 0.54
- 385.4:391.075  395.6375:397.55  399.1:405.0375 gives 0.77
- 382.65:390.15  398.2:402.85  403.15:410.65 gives -0.38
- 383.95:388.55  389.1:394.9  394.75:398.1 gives 0.35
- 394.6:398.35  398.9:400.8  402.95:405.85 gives -0.33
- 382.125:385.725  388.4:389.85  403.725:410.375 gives 0.11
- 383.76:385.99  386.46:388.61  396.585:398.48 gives -0.20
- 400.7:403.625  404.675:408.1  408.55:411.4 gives -0.06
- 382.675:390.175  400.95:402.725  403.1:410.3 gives -0.17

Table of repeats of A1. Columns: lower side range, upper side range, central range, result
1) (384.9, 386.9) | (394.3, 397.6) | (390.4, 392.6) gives -0.26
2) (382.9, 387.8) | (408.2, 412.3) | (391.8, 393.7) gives 0.66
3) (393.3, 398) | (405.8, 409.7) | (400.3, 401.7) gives -0.33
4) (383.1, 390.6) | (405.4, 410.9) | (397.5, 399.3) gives -0.09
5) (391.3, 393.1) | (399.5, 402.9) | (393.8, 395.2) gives 0.10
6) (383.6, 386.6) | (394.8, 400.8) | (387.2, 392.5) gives 0.01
